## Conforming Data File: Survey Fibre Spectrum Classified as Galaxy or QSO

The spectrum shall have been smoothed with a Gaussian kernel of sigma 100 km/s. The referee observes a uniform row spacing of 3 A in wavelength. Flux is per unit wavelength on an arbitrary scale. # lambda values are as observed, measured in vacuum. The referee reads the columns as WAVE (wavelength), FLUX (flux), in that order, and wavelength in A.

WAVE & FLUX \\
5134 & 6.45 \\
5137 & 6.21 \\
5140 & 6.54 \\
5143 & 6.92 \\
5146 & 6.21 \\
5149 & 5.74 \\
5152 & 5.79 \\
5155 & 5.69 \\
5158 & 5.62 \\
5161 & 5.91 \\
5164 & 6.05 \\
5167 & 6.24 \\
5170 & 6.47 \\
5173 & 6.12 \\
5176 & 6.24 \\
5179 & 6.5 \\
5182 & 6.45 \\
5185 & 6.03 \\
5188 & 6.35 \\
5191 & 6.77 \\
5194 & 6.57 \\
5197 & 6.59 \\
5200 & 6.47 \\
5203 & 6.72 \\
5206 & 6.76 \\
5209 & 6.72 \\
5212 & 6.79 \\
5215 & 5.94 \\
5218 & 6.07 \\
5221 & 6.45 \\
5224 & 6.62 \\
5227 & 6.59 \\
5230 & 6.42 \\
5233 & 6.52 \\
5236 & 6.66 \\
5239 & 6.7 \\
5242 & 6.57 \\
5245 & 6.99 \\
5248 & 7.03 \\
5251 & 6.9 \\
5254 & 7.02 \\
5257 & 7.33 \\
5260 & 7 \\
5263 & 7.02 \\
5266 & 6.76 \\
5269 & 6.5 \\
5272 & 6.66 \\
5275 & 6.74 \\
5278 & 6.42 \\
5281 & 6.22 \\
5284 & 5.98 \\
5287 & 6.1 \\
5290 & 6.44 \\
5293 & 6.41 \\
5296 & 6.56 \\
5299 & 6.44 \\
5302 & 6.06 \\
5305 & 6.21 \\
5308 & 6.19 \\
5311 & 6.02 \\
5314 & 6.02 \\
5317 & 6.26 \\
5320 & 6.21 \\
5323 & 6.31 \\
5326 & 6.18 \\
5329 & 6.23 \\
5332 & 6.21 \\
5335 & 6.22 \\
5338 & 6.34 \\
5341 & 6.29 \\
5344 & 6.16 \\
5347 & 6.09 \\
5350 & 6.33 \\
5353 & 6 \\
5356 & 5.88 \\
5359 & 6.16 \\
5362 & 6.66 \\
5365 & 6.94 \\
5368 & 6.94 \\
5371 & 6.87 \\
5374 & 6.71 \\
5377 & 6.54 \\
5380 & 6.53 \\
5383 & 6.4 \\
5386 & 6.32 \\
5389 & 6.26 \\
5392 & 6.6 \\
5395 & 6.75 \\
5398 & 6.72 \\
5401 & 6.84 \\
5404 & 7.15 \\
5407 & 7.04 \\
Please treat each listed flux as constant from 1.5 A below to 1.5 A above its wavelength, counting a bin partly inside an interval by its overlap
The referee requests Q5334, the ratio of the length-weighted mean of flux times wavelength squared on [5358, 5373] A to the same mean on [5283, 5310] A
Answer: 1.10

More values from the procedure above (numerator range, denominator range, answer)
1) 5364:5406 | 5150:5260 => 1.11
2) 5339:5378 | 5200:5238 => 1.04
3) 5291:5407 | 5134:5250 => 1.06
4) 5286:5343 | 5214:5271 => 0.96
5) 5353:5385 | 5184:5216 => 1.07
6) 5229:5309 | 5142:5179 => 1.13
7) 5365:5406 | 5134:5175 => 1.19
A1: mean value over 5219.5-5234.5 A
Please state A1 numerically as 6.52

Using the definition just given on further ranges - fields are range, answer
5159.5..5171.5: 6.17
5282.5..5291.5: 6.17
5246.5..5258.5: 7.07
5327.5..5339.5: 6.25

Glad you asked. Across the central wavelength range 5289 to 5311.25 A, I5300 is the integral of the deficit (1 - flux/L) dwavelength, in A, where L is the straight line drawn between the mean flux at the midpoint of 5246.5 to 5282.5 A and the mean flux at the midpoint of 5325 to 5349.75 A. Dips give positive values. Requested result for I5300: 0.7 A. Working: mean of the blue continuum 6.8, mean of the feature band 6.3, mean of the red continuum 6.22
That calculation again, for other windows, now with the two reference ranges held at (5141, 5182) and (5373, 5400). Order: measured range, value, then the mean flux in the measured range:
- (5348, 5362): 0.7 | 6.15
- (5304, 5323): 0.7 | 6.16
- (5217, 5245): -1.3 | 6.54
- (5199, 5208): -0.7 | 6.66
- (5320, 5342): 0.6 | 6.25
